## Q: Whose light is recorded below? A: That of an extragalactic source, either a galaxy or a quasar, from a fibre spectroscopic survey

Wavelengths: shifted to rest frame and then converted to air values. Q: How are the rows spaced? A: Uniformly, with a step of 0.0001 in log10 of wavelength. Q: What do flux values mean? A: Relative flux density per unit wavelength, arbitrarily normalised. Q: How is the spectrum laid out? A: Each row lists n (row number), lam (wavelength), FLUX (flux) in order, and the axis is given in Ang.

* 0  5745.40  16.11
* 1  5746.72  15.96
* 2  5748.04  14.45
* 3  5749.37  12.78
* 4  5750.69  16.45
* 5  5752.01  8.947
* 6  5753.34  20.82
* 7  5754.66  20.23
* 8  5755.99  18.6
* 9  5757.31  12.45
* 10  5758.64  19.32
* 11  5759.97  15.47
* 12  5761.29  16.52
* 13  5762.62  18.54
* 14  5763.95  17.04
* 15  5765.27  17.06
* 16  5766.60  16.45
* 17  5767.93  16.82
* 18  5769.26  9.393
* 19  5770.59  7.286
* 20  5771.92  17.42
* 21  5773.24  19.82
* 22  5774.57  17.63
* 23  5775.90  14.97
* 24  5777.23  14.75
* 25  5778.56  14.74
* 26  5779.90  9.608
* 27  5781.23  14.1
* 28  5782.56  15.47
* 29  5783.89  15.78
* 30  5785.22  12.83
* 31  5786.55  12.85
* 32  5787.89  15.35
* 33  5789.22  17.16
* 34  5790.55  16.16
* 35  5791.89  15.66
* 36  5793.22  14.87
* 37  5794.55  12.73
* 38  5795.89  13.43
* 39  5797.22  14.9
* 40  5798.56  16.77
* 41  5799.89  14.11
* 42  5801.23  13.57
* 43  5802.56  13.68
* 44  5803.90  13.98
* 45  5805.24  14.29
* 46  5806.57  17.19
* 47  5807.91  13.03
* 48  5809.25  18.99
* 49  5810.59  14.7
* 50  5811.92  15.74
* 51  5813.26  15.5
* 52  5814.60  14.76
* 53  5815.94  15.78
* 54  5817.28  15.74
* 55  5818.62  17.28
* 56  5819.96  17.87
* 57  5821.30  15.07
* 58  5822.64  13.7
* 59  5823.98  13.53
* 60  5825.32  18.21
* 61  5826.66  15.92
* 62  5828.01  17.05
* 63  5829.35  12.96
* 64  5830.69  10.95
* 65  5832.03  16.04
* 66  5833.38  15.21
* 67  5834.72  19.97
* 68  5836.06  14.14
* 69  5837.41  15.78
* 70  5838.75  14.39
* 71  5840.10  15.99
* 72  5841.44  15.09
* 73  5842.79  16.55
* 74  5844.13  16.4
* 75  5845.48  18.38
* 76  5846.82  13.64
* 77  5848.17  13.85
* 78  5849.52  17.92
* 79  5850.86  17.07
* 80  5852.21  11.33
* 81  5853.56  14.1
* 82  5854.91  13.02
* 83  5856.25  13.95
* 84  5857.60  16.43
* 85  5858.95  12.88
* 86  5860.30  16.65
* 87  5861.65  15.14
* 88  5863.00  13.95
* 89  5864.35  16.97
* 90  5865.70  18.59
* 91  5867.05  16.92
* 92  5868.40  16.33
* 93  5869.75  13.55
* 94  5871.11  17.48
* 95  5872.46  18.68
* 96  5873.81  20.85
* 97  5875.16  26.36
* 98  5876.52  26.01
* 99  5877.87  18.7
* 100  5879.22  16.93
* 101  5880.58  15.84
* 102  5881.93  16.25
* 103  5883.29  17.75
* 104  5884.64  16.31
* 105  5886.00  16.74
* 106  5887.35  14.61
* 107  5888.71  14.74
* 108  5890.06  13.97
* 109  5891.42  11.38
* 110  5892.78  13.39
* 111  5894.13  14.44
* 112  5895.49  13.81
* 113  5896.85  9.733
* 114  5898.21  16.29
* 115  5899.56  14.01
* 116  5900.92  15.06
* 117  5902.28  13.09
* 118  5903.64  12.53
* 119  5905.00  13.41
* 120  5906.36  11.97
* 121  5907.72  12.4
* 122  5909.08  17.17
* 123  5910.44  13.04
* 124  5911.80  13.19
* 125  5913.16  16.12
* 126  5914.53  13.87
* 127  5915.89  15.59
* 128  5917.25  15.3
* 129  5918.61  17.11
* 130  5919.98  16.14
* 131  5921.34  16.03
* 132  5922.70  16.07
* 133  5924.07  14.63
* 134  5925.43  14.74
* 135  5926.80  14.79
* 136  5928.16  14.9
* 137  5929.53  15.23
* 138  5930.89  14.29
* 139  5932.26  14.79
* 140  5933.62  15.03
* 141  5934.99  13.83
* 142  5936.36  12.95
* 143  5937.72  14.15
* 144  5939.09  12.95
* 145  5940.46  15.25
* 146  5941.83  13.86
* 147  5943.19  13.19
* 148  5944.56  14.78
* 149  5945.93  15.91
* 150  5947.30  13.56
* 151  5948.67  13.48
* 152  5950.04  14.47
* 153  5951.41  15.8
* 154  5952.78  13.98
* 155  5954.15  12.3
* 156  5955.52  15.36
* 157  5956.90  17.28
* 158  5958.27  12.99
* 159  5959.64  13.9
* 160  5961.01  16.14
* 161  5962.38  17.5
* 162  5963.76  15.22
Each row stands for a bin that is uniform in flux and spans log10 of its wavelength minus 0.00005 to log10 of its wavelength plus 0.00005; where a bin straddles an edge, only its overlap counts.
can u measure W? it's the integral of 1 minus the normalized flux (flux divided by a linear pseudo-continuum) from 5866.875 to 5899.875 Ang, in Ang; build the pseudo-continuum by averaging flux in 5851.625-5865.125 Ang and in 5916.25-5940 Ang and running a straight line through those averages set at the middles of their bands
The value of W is -4.1 Ang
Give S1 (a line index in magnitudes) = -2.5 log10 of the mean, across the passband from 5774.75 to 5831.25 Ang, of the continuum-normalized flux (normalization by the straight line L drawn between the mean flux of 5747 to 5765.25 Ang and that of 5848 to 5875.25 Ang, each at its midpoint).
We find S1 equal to 0.09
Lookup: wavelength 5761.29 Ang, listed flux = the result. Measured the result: 16.52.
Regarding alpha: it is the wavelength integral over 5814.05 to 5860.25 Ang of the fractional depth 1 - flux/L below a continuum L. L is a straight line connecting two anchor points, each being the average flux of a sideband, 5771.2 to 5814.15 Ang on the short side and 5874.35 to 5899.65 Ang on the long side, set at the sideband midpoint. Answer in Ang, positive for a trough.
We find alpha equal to 0.8 Ang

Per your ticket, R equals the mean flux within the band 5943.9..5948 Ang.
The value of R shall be 14.7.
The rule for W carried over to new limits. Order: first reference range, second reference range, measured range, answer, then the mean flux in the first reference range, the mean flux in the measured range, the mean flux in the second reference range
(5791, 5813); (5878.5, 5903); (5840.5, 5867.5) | -1.2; 14.9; 15.4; 14.7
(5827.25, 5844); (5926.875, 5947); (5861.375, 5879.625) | -4.1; 15.4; 18.4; 14.4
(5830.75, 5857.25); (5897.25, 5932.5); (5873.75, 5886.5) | -3.5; 15.3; 19.1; 14.6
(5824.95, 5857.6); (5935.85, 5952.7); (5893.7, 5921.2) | 0.7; 15.3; 14.2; 14.2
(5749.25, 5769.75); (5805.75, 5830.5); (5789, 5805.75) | 1.2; 16.2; 14.7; 15.6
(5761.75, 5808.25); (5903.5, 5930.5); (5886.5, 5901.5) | 1.0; 14.9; 13.8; 14.8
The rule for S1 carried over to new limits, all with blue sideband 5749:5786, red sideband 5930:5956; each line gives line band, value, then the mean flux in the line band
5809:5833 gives -0.030 mag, 15.5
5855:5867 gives -0.054 mag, 15.5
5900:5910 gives 0.063 mag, 13.7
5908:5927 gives -0.061 mag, 15.2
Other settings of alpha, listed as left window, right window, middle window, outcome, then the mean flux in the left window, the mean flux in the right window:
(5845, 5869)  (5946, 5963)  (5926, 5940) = 0.6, 15.4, 14.8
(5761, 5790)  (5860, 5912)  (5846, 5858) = 0.7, 15.1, 15.8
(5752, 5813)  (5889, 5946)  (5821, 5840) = -0.4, 15.3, 14.3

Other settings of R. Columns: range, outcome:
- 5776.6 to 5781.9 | 13.3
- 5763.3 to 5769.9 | 15.4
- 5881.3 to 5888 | 16.3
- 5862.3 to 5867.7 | 16.6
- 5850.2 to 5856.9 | 13.9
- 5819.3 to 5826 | 15.7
